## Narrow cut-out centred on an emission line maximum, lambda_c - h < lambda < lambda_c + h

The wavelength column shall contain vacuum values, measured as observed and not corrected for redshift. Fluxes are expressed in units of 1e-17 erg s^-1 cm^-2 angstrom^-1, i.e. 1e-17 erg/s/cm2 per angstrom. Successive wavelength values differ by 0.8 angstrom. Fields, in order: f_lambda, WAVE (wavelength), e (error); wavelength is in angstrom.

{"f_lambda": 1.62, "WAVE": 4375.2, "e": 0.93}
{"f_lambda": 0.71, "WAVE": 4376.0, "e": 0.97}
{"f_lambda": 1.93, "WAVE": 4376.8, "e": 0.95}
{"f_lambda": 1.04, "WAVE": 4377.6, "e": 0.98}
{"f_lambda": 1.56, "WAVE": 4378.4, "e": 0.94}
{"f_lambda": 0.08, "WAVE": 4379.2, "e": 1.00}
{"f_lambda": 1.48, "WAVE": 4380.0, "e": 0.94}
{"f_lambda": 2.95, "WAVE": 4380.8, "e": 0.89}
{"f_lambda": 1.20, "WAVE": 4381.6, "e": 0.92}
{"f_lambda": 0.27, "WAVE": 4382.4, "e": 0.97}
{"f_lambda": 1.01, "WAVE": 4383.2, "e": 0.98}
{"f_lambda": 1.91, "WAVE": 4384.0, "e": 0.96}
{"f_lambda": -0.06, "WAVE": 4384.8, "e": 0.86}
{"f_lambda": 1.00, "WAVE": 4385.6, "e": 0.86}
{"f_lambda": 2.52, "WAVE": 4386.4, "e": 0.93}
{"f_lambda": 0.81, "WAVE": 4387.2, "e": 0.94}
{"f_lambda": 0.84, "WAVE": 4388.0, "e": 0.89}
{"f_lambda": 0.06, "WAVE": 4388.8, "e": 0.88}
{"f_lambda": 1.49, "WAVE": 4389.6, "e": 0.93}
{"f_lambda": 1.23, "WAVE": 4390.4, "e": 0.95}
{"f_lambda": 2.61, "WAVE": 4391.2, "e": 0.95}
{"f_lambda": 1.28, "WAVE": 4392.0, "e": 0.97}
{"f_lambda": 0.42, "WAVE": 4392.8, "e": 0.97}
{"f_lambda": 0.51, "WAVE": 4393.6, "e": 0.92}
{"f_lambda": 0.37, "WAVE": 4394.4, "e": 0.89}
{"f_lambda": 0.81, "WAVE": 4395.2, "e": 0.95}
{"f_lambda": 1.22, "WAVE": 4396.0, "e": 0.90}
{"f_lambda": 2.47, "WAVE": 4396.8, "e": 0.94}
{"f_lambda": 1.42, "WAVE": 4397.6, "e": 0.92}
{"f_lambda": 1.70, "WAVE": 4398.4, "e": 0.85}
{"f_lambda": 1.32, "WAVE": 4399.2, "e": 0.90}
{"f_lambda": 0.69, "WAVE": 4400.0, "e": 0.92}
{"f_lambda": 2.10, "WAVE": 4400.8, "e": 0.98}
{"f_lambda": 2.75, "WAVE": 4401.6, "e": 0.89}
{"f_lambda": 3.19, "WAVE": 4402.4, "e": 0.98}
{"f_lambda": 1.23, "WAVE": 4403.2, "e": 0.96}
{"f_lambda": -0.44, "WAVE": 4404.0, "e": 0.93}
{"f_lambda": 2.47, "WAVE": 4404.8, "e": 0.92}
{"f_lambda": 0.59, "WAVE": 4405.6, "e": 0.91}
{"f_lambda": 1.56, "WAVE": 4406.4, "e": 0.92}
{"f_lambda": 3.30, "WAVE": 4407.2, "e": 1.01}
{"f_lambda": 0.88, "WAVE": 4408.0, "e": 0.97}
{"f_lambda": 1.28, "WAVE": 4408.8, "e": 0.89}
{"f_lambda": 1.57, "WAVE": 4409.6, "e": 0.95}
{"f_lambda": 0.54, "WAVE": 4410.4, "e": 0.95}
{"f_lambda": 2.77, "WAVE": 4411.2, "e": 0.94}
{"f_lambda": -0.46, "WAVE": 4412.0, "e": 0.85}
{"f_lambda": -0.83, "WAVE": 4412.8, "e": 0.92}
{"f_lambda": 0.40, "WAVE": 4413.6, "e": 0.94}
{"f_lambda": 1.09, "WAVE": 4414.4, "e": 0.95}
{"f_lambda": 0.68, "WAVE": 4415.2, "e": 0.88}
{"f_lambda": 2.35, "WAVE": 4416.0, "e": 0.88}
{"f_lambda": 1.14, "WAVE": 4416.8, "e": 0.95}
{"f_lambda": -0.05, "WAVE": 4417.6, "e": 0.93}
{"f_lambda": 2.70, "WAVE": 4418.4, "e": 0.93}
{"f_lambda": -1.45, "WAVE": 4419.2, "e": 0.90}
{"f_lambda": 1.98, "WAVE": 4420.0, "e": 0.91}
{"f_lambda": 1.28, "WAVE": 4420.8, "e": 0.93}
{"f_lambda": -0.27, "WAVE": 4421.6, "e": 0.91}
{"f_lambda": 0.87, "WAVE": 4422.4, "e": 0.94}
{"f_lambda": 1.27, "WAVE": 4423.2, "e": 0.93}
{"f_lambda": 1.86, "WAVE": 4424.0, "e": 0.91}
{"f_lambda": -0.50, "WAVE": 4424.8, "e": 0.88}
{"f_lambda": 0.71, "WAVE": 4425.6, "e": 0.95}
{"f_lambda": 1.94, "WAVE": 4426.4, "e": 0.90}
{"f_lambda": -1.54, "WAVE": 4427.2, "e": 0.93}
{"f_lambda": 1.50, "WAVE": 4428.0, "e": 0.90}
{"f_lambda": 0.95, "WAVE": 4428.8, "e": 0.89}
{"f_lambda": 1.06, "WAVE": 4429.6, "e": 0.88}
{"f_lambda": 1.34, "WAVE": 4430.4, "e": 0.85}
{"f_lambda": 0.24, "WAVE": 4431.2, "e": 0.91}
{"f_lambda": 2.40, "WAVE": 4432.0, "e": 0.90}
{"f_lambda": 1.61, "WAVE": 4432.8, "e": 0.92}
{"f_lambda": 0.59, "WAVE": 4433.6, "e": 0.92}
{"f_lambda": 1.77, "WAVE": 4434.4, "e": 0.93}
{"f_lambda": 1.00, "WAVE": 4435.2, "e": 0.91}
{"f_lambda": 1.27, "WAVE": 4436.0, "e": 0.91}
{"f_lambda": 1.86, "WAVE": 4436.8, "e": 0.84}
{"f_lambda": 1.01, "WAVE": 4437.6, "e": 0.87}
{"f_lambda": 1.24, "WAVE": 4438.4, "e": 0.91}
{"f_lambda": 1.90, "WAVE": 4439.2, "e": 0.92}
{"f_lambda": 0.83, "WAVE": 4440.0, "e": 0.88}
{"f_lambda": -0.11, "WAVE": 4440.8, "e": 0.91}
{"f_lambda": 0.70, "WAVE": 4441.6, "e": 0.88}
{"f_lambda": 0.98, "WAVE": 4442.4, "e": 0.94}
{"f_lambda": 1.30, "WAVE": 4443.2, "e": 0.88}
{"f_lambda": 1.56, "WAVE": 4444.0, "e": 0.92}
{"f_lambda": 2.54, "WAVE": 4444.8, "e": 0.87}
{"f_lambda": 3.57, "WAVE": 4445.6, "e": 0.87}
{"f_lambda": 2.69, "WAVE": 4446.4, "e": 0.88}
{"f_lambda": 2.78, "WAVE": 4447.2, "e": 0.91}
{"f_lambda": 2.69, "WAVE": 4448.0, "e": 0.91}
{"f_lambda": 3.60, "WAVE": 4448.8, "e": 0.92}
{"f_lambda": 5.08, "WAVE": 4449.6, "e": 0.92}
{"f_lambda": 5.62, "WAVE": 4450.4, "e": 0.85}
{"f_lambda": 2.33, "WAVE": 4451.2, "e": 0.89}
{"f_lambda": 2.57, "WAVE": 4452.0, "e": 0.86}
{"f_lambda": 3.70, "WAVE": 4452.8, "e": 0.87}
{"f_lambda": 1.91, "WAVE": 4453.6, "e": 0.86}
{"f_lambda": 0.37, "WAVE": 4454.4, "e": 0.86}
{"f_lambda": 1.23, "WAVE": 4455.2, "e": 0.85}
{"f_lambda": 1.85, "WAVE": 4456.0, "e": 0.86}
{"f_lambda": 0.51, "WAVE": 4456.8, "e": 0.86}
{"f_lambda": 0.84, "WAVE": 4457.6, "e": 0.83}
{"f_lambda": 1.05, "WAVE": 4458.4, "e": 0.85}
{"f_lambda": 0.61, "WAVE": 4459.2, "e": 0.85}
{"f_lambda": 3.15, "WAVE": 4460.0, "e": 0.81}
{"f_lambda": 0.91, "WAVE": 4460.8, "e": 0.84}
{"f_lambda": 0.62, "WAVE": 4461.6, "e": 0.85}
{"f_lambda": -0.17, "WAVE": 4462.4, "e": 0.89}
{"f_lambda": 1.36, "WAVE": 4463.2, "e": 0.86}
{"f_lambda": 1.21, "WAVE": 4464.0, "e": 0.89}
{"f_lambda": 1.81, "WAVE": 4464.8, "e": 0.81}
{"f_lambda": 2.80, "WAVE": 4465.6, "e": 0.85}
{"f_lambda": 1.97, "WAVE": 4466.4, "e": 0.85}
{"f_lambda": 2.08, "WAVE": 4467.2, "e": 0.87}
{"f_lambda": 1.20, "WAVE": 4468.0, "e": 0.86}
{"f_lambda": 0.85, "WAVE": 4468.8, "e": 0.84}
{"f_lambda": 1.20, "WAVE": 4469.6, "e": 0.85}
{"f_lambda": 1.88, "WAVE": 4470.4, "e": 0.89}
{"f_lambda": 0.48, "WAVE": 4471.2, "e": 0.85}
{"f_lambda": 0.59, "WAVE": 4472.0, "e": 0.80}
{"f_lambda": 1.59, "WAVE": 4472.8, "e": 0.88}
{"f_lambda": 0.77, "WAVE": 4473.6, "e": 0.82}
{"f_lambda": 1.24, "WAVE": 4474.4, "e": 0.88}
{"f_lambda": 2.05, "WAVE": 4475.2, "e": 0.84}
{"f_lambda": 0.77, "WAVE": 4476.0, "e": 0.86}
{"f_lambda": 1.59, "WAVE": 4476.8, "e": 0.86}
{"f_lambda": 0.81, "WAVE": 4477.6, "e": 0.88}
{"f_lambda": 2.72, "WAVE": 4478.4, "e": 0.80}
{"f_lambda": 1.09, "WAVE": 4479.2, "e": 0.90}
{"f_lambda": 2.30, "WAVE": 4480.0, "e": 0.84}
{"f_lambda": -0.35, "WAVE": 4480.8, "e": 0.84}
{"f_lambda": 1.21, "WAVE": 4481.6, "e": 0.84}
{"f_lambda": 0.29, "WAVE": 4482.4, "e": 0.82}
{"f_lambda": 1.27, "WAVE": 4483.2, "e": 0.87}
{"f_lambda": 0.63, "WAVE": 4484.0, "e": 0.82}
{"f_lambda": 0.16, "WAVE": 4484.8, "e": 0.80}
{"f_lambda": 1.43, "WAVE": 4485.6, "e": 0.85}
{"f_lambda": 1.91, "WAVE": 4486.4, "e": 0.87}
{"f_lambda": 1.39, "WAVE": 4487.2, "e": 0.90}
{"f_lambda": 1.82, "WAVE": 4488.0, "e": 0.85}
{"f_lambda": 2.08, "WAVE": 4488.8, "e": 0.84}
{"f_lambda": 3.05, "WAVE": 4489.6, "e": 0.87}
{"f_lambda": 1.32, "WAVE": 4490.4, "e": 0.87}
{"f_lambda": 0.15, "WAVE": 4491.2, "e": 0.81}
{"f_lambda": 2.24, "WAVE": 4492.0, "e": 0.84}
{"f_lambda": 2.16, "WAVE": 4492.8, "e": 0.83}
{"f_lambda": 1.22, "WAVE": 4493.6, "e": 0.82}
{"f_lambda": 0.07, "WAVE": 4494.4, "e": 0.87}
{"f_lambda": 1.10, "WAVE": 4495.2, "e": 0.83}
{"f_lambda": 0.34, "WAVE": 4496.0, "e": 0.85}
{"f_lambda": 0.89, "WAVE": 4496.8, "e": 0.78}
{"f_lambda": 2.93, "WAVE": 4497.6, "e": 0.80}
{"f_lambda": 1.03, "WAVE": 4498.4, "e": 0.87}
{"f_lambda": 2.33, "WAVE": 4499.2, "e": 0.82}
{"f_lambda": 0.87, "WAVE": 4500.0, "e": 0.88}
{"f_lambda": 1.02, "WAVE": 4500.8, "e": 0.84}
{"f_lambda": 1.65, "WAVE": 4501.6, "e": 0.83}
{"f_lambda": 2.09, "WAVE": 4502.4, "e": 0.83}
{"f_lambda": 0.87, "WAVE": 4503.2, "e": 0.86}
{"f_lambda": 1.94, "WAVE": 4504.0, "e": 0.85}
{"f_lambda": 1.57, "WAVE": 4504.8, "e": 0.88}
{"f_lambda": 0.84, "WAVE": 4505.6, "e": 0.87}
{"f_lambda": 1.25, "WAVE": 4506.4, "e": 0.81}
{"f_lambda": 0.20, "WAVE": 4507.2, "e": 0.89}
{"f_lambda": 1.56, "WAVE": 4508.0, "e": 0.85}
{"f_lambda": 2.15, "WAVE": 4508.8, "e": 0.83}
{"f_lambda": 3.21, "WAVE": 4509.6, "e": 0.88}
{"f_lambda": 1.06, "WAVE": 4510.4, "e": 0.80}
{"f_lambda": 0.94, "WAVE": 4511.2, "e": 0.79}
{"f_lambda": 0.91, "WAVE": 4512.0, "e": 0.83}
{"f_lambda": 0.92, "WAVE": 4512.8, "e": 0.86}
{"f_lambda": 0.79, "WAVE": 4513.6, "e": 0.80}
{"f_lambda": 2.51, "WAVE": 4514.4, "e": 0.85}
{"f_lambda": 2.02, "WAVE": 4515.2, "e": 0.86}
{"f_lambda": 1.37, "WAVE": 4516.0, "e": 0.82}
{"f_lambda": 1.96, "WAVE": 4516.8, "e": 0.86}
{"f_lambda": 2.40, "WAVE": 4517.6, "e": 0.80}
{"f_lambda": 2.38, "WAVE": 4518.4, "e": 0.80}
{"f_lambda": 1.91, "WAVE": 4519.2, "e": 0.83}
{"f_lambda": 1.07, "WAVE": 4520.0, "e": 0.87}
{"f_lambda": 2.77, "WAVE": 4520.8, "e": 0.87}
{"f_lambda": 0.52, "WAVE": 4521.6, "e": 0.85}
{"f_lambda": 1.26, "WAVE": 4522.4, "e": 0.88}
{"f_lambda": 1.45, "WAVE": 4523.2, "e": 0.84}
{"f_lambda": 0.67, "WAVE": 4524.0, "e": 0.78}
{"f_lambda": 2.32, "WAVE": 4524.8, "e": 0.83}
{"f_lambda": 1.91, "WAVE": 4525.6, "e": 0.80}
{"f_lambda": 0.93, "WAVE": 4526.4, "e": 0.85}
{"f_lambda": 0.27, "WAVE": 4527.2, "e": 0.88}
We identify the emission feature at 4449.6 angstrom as [O II] 3727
